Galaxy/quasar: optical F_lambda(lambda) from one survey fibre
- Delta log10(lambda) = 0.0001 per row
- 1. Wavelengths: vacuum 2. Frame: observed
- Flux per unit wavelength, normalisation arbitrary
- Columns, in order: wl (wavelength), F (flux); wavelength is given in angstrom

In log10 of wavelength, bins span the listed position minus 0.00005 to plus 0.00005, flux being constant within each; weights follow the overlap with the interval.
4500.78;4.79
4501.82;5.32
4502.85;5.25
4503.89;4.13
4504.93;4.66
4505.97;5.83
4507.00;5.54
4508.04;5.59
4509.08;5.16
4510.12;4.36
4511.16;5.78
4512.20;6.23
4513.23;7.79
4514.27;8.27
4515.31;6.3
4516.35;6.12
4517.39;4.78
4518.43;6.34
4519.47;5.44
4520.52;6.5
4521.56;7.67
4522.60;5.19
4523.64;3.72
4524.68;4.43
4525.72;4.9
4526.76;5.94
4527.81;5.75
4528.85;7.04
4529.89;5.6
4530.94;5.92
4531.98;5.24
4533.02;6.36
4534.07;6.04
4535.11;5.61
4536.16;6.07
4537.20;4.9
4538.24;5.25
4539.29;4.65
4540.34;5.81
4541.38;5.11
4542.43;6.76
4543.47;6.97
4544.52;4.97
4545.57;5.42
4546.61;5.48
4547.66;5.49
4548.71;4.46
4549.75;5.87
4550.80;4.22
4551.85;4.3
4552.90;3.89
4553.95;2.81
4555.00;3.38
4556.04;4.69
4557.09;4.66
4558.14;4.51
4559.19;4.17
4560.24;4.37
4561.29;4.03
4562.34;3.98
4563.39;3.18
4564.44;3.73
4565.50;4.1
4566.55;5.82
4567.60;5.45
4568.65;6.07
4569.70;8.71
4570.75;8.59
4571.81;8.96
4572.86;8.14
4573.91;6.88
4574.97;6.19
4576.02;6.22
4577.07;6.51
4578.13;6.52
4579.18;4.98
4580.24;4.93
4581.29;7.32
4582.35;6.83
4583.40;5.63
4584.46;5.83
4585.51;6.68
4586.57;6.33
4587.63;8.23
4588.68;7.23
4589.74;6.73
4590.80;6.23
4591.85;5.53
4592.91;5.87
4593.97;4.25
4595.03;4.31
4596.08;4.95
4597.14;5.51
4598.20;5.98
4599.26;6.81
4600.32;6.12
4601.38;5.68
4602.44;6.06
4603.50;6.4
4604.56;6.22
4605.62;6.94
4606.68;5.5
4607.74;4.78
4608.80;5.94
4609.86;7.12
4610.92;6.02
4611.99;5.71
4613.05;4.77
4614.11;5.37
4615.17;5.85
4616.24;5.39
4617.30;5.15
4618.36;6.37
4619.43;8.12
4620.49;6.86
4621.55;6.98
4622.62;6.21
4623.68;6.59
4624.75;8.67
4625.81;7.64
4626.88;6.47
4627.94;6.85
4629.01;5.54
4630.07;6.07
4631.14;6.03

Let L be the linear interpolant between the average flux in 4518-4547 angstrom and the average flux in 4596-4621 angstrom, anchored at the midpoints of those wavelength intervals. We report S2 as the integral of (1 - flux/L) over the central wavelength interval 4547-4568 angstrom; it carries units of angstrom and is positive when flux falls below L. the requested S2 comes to 5.2 angstrom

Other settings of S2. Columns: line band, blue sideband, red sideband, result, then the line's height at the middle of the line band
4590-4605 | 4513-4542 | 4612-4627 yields 1.33 angstrom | 6.28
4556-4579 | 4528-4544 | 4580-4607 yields 1.01 angstrom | 5.97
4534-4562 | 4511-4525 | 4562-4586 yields 5.41 angstrom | 6.12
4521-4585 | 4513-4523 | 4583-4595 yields 7.82 angstrom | 6.28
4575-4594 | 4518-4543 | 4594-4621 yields -1.44 angstrom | 5.82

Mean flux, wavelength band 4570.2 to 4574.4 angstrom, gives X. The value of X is 8.16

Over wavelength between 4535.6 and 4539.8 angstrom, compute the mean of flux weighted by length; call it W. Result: 5.22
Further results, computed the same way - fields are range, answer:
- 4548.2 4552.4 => 4.71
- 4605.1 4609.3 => 5.79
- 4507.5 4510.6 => 5.04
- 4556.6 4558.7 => 4.57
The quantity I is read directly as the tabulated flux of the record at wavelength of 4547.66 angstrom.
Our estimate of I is 5.49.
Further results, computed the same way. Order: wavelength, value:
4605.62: 6.94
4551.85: 4.3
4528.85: 7.04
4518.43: 6.34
